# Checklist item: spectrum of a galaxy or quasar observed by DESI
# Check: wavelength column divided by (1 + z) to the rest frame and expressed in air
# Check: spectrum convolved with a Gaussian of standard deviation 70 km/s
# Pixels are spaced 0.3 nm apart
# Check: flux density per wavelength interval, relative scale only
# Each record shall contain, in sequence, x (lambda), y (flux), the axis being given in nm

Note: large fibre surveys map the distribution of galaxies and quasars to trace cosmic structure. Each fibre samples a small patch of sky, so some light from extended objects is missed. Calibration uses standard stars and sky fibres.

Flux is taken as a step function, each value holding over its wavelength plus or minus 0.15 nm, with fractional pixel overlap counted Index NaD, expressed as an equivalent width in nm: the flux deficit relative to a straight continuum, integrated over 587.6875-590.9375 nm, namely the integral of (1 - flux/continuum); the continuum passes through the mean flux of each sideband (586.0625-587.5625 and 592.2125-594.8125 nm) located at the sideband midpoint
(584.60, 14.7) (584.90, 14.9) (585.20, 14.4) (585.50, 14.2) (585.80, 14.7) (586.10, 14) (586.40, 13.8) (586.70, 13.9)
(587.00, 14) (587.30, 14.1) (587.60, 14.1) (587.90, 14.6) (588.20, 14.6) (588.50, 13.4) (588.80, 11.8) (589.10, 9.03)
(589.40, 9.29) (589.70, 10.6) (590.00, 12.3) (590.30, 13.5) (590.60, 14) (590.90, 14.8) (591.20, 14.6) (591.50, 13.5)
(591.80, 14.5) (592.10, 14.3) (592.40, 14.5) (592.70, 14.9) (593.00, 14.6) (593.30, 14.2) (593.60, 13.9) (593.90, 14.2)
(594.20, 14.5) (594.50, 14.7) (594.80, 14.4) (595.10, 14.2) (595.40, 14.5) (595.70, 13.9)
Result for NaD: 0.38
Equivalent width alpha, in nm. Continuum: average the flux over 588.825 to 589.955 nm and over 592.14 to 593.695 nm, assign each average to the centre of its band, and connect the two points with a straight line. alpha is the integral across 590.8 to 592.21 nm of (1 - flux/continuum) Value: -0.18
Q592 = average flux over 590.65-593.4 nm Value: 14.4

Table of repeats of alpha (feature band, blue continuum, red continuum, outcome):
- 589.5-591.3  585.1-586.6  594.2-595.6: 0.15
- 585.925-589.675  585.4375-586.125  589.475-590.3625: 0.04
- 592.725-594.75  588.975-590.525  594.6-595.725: -0.14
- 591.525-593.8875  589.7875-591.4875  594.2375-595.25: -0.05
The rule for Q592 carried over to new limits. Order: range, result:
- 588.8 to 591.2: 12.1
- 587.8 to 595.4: 13.6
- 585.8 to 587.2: 14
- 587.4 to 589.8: 12.3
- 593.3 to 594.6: 14.3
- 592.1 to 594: 14.4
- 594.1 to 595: 14.5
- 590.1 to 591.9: 14.1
